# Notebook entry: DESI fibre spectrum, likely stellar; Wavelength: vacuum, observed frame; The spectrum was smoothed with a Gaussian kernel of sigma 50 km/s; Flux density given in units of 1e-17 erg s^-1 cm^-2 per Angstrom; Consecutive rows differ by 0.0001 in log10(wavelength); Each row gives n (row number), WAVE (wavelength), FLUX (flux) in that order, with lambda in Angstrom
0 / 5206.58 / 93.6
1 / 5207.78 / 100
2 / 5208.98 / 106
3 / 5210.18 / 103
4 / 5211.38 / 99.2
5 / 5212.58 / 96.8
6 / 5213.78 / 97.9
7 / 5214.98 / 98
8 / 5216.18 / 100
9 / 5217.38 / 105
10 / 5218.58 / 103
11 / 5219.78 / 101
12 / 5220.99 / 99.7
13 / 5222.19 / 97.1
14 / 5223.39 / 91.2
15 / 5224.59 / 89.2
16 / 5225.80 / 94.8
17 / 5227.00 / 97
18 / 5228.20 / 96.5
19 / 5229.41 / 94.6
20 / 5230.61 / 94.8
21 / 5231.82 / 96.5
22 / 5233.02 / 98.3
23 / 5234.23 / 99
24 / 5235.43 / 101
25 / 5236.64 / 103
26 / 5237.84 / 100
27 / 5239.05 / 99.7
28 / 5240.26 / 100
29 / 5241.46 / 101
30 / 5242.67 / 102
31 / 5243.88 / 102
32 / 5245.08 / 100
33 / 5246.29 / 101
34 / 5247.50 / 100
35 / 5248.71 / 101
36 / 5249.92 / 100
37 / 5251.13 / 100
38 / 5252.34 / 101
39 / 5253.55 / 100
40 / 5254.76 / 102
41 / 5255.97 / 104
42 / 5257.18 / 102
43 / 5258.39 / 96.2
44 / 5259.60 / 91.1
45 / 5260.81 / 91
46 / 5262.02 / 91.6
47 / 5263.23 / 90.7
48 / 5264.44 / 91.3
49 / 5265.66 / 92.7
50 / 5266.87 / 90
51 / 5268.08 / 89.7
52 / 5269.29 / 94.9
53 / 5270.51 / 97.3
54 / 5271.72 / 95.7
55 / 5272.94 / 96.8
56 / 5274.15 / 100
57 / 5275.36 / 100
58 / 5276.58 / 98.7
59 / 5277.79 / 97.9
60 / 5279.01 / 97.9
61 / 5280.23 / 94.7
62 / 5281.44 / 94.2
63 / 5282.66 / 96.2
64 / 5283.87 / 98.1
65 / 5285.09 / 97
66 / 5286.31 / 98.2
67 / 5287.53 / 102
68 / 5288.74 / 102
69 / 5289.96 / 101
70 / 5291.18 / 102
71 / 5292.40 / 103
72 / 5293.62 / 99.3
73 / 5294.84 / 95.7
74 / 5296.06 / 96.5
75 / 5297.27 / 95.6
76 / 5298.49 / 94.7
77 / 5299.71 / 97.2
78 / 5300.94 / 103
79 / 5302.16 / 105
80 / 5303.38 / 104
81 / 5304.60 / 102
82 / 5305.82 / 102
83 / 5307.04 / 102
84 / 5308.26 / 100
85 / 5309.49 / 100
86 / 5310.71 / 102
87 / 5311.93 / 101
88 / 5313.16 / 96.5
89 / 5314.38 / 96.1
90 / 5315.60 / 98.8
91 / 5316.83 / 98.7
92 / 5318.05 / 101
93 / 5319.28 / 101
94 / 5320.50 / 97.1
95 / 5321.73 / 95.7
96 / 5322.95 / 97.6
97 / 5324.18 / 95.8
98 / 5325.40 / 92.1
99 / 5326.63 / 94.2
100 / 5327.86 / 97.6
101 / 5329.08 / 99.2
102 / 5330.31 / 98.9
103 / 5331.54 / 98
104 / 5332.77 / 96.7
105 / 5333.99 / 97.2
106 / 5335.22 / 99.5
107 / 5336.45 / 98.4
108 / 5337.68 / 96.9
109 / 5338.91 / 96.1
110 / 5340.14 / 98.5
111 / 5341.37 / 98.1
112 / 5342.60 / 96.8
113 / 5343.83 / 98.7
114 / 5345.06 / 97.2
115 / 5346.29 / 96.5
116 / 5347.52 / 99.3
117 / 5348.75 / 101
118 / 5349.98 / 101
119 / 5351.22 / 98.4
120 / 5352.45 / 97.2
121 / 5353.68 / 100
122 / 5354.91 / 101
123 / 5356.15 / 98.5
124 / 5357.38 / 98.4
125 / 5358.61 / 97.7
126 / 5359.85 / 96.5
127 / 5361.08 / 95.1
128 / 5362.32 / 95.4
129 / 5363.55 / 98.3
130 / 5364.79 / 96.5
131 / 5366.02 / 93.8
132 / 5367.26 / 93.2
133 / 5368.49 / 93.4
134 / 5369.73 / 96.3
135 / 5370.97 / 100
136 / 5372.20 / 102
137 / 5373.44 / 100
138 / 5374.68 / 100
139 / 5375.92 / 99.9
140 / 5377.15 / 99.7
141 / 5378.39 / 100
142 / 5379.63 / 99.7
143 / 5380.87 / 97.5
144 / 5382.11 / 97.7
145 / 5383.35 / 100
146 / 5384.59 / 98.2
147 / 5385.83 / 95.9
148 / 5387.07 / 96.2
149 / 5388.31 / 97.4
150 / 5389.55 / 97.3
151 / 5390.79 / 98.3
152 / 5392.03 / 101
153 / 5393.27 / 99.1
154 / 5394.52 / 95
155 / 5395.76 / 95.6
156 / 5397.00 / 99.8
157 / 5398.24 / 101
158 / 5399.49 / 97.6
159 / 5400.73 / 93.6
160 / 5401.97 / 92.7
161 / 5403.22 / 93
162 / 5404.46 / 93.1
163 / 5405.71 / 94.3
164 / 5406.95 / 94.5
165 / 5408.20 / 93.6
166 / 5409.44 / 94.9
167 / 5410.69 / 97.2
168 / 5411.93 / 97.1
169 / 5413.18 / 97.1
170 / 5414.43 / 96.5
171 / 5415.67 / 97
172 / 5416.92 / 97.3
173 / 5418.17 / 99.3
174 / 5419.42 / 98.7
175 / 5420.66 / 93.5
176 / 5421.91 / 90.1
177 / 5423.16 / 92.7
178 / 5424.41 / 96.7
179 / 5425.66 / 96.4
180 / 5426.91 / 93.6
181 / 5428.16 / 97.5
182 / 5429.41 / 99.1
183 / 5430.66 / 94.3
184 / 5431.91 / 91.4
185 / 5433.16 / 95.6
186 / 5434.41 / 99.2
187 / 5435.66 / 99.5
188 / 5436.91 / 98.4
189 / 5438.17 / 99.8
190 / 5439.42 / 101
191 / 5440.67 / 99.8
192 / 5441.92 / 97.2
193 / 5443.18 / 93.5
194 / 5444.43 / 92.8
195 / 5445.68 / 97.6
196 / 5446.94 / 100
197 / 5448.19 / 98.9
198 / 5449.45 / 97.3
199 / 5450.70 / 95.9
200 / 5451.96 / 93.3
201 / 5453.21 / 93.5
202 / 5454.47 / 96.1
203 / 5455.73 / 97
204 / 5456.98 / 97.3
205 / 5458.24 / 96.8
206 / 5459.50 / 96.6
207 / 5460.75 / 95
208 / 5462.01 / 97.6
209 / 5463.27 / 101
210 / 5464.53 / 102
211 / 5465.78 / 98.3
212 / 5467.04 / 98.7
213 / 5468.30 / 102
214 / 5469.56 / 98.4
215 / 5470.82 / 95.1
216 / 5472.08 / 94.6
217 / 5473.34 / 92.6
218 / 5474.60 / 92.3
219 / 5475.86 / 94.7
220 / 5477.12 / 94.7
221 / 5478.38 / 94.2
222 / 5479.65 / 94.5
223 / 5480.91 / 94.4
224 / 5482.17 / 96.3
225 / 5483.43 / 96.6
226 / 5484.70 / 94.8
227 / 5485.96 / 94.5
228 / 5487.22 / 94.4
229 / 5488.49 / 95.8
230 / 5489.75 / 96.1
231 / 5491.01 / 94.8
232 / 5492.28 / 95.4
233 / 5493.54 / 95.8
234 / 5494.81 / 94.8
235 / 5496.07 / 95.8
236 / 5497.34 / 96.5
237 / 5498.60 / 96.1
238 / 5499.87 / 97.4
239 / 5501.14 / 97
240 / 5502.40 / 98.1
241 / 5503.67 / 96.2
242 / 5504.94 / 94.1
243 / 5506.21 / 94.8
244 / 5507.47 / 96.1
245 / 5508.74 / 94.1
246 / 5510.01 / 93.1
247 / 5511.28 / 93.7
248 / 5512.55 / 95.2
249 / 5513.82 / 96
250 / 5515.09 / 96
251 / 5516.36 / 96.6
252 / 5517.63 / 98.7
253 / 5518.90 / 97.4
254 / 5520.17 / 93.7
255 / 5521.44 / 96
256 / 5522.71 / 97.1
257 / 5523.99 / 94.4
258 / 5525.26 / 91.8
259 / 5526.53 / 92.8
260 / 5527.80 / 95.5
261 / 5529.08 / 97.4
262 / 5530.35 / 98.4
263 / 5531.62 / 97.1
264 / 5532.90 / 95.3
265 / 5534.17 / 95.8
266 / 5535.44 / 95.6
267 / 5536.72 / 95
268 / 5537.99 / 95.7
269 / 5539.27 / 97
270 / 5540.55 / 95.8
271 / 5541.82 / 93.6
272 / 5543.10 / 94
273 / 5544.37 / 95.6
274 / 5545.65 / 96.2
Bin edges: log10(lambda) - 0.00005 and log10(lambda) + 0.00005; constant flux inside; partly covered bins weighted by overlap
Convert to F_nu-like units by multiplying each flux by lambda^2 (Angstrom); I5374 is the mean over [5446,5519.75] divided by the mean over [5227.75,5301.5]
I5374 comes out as 1.06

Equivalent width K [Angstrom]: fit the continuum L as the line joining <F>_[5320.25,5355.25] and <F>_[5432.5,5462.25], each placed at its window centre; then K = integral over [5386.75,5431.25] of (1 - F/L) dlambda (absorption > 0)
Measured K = 0.5 Angstrom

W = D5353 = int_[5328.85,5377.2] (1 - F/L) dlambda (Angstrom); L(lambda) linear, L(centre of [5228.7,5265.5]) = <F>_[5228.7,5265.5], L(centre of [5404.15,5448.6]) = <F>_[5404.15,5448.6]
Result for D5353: -0.4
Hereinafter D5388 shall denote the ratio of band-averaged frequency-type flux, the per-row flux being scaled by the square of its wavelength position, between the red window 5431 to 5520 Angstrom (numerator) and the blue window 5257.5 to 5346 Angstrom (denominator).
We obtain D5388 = 1.05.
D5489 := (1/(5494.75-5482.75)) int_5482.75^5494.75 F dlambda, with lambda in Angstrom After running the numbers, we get 95.3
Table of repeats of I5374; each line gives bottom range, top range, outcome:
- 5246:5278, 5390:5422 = 1.05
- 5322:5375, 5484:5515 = 1.03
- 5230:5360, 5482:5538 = 1.05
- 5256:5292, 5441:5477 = 1.07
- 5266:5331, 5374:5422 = 1.02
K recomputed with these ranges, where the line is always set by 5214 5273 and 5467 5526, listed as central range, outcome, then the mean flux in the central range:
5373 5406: -0.4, 97.5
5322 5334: 0.0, 96.7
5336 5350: -0.2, 98.1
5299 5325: -0.7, 99.7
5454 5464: -0.1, 97.2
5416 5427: 0.1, 95.4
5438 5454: -0.2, 96.9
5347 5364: -0.3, 98.4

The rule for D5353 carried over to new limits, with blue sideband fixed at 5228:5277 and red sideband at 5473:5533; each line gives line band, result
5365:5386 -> -0.3 Angstrom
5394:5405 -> 0.1 Angstrom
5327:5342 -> -0.1 Angstrom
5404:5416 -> 0.1 Angstrom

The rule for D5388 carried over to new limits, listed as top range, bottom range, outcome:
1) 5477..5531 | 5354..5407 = 1.03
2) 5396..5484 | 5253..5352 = 1.04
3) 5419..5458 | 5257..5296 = 1.06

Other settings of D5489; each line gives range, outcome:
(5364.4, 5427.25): 96.8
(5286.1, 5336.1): 99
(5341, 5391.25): 98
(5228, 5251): 99.5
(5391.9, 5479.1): 96.4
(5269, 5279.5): 97.7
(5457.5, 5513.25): 95.9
